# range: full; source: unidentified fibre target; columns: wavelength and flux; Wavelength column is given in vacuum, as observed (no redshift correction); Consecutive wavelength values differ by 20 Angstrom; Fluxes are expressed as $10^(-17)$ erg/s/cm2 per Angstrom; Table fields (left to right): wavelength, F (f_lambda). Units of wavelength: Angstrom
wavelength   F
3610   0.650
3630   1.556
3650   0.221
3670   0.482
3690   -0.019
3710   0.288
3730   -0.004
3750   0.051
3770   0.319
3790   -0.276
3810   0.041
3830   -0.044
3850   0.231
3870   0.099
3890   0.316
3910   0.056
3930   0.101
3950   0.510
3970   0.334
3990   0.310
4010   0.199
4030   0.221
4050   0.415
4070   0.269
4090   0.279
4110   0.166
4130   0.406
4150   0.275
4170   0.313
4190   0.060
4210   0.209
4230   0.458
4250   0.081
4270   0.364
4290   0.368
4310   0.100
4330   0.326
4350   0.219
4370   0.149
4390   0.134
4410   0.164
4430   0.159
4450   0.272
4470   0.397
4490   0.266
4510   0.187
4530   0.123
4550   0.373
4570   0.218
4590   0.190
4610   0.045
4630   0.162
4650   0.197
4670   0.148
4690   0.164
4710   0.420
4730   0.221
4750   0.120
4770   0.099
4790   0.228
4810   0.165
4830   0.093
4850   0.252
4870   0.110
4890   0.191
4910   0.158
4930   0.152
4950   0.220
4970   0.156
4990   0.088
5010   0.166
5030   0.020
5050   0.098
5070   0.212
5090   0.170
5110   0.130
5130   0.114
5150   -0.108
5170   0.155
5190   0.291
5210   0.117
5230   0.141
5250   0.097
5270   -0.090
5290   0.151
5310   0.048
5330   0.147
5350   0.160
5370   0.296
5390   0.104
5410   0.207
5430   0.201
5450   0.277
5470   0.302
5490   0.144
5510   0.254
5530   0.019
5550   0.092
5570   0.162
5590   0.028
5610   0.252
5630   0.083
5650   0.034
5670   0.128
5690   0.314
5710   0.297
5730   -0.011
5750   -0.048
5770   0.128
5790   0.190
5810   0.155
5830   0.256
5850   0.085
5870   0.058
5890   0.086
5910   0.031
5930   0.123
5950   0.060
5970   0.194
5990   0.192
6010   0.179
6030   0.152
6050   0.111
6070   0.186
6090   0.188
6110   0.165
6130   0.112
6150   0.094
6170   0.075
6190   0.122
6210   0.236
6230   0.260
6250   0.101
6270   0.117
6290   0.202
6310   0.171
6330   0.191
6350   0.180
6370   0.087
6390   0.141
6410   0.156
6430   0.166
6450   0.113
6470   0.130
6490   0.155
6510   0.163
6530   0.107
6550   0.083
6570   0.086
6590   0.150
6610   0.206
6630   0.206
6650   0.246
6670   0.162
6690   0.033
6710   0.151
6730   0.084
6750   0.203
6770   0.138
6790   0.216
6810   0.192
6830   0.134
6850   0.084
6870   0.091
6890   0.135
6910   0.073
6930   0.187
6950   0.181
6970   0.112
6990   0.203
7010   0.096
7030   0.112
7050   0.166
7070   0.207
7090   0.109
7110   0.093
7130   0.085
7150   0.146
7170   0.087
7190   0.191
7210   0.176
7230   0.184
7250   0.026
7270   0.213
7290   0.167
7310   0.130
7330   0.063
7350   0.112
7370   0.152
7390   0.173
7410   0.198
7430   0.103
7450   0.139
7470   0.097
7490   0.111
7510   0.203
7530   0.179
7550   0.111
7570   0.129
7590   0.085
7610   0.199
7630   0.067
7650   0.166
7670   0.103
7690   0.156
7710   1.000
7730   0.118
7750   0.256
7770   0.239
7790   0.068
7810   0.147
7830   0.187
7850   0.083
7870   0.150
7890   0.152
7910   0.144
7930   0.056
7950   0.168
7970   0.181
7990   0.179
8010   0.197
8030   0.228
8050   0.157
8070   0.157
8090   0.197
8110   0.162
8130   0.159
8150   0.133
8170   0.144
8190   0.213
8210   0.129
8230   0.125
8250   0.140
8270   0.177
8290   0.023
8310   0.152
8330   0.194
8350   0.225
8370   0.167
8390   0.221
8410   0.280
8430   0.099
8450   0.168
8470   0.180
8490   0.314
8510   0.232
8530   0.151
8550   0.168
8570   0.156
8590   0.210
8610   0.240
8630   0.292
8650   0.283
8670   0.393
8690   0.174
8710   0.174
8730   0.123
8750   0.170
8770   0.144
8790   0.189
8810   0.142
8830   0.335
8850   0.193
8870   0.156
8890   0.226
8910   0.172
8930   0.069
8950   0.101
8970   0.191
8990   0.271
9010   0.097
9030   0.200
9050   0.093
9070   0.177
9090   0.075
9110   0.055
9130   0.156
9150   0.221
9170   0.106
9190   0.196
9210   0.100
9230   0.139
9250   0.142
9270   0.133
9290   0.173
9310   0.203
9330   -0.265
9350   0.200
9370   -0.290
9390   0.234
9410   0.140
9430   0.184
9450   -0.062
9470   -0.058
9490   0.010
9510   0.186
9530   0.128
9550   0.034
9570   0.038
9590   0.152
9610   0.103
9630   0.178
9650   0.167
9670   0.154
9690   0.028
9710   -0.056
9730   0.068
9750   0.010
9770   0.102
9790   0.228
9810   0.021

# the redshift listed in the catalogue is 1.07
